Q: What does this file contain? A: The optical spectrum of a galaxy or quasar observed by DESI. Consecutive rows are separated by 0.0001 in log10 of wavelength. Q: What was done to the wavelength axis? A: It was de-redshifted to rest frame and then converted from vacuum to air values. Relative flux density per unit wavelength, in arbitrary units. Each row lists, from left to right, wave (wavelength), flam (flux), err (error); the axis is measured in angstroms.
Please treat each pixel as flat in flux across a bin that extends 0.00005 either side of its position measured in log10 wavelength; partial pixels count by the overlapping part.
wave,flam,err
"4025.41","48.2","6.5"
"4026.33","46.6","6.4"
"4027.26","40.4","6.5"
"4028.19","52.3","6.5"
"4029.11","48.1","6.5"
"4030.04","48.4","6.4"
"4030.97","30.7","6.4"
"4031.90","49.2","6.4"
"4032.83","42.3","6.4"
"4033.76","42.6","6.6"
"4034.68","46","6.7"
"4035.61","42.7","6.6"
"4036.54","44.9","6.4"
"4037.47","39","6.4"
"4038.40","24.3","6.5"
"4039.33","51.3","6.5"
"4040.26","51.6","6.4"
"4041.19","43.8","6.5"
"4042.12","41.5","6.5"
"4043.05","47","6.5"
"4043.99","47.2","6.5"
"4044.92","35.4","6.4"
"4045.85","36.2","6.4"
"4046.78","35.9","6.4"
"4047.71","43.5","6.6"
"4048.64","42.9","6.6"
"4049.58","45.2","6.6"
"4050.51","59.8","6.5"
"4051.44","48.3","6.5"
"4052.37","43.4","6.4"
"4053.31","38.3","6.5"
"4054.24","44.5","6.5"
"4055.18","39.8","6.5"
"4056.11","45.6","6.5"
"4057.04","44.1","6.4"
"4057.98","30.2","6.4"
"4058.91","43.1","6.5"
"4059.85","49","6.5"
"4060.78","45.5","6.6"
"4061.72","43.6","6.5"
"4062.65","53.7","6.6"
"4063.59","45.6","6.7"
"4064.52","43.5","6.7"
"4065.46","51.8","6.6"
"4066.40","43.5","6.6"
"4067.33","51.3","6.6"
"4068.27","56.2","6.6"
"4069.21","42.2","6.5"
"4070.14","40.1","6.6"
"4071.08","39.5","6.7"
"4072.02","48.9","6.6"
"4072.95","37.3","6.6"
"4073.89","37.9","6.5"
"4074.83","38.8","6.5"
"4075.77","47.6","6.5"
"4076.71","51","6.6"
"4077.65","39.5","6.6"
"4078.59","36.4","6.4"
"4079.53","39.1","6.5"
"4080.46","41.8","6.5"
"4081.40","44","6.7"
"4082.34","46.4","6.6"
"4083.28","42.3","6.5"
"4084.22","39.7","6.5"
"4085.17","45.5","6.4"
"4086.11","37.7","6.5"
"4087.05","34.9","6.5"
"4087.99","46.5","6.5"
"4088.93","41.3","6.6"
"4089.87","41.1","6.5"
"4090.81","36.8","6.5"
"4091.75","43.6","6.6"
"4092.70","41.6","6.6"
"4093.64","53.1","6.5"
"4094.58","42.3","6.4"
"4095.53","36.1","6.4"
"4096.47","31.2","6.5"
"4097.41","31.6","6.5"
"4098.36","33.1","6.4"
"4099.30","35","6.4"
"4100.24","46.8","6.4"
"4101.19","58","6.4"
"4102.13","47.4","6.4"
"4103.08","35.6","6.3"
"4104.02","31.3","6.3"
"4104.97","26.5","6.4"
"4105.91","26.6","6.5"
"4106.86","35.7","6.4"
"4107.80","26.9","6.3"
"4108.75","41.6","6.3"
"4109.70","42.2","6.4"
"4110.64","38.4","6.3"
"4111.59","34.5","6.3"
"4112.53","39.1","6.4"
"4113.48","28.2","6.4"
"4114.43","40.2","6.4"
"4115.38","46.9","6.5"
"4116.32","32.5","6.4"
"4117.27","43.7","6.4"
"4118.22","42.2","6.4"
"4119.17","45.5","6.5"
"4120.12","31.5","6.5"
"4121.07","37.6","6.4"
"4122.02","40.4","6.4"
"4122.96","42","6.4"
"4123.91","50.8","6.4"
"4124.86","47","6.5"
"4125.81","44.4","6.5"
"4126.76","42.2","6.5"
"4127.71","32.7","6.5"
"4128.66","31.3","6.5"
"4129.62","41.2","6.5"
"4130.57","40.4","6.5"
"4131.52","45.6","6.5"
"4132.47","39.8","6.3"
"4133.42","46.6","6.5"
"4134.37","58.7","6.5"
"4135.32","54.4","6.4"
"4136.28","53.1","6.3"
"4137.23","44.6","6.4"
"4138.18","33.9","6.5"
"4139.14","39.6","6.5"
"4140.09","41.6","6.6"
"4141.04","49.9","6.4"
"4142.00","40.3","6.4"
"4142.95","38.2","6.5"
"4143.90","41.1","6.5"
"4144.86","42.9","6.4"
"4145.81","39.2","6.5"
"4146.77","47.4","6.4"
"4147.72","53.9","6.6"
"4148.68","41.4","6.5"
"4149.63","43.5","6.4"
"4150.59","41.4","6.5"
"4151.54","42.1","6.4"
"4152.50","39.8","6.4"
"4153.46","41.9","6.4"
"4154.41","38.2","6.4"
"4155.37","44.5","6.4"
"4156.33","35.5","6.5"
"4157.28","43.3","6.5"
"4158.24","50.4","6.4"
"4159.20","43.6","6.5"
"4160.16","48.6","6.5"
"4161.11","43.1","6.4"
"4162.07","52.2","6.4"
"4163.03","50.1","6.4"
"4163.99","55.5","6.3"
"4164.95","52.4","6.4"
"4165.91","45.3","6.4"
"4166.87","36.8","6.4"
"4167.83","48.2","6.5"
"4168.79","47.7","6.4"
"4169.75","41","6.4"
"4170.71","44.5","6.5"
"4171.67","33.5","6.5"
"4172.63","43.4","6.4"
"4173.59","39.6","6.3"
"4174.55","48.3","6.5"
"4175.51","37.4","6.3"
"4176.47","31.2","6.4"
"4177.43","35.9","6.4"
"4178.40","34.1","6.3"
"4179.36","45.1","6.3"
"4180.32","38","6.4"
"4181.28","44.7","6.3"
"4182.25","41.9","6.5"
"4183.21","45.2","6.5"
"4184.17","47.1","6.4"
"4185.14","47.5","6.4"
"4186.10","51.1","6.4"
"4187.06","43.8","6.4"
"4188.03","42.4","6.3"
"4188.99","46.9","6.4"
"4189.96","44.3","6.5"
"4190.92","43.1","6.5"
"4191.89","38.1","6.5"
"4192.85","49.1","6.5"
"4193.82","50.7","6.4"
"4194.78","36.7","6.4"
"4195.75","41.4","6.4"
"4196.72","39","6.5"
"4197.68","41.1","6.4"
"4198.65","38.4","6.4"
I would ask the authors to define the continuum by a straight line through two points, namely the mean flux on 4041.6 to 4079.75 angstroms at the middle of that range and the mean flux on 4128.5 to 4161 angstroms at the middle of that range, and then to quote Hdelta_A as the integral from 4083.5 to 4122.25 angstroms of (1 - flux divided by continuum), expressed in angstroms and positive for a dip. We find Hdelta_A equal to 4.3 angstroms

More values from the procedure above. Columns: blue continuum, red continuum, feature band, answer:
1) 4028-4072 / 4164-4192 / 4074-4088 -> 0.6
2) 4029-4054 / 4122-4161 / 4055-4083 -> -0.4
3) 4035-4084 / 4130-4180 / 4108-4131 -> 2.1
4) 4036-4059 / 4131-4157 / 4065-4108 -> 2.1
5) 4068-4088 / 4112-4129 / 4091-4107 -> 1.0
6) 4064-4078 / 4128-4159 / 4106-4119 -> 1.8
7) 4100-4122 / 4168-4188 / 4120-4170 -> -4.6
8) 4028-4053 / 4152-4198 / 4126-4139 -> 0.0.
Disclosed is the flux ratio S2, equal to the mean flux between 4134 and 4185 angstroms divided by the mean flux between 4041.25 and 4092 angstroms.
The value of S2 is 1.0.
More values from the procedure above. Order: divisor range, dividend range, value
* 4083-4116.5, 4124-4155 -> 1.12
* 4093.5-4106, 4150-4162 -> 1.13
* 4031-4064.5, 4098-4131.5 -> 0.90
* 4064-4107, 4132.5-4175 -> 1.08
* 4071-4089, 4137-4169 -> 1.05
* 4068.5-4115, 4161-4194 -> 1.11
